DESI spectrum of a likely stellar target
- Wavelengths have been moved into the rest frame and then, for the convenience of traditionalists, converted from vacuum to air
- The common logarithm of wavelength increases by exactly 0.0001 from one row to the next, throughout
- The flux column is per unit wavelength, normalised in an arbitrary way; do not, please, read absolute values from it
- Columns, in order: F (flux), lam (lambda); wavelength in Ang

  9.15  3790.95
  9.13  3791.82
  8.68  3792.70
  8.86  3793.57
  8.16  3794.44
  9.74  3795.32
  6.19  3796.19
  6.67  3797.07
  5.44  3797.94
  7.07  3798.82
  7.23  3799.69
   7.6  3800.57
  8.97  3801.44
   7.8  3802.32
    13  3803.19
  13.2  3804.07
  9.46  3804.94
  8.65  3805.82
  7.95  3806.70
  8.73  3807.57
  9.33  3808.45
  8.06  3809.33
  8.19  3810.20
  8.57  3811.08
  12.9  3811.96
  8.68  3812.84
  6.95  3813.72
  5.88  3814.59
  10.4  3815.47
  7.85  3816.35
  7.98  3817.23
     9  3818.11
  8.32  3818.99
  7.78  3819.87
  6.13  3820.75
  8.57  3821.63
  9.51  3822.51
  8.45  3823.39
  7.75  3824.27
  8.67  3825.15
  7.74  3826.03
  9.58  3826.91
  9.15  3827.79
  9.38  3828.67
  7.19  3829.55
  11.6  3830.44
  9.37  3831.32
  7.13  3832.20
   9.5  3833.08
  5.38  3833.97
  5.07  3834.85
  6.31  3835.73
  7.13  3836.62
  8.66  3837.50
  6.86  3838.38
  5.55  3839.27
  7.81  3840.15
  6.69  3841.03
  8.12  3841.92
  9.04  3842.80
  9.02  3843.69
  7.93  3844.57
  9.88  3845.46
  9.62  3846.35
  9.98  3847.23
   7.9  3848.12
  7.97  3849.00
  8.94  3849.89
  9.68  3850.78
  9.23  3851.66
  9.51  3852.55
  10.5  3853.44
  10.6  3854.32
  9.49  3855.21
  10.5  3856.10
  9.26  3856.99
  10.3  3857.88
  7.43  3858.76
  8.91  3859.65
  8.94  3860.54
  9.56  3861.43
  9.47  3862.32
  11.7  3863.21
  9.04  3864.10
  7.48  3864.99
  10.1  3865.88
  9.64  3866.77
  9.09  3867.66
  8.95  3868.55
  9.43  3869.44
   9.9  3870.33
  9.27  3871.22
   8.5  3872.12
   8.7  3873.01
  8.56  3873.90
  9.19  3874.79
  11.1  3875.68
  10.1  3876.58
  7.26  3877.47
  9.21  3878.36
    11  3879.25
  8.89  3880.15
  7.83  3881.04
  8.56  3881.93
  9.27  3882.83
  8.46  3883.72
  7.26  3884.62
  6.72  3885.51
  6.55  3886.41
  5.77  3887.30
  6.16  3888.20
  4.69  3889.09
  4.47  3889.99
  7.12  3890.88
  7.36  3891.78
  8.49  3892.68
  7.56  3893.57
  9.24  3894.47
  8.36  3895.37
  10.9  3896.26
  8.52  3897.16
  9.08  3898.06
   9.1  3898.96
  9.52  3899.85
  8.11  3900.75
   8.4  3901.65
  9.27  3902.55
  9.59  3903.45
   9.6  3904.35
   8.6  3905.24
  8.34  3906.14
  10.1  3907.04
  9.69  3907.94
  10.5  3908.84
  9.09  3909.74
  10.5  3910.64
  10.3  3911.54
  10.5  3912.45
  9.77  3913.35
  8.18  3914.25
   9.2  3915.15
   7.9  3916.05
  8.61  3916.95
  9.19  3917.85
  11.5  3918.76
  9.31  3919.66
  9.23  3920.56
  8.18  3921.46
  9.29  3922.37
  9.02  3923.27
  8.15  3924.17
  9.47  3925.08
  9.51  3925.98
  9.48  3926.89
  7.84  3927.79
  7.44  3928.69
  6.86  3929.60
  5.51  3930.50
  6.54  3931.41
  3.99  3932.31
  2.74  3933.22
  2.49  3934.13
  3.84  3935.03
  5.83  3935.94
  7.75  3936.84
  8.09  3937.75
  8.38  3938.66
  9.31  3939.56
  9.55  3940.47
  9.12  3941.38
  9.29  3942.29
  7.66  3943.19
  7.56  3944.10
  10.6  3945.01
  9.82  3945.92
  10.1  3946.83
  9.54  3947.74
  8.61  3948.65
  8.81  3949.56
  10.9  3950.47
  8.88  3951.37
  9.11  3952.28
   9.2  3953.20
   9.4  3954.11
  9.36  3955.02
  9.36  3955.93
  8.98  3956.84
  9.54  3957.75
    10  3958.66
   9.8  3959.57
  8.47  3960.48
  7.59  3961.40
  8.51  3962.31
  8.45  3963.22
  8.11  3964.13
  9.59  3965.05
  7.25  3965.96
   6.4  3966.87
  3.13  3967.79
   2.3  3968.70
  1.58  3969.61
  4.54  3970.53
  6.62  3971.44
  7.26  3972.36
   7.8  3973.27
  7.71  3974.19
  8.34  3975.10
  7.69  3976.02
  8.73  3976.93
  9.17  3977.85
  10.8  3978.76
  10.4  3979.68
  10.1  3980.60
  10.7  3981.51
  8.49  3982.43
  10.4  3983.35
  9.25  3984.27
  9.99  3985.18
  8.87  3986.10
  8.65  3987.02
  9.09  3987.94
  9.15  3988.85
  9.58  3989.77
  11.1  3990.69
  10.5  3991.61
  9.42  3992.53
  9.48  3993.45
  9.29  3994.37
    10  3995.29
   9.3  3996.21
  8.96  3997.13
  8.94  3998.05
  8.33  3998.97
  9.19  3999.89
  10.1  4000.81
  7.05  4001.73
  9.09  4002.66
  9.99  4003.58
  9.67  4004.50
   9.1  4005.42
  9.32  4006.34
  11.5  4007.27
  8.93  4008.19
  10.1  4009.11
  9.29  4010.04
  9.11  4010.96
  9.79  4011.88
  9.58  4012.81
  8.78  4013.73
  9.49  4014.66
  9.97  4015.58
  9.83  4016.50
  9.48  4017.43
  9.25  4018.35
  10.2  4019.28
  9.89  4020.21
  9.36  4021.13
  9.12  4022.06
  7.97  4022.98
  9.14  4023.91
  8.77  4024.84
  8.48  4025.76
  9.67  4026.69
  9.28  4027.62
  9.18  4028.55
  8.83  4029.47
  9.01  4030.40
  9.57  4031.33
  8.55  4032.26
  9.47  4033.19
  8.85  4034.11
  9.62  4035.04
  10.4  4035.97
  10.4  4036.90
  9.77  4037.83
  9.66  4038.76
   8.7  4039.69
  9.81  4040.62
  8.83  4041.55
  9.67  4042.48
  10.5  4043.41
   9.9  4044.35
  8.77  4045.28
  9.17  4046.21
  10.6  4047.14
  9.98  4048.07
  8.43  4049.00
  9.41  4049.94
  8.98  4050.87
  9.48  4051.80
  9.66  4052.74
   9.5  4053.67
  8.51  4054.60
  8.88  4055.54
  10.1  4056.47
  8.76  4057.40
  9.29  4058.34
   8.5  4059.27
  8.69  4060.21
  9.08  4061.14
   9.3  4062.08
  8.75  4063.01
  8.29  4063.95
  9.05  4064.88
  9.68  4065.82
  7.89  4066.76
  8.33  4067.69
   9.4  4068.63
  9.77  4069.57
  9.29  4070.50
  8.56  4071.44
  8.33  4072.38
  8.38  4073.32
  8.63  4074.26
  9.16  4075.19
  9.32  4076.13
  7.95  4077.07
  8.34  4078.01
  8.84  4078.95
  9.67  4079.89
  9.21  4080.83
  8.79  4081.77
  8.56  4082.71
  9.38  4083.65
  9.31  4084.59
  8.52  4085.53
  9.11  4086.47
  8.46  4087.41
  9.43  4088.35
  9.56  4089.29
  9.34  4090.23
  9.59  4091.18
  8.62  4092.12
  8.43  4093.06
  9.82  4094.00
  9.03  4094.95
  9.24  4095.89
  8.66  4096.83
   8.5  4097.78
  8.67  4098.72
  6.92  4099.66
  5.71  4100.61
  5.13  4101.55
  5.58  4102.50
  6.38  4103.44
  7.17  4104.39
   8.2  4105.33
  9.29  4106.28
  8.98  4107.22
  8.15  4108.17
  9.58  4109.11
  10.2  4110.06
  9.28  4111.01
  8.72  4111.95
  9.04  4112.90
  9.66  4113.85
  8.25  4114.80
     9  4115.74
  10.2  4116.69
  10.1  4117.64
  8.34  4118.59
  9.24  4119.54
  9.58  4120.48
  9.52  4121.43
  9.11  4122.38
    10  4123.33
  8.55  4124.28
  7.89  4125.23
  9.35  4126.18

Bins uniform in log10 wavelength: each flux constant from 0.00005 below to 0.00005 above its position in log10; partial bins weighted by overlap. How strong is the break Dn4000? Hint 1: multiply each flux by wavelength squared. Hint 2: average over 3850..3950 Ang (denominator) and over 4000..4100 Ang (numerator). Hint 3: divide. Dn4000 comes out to 1.1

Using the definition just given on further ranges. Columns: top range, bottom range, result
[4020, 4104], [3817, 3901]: 1.16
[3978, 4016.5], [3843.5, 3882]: 1.10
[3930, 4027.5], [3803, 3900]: 1.07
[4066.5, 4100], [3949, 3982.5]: 1.15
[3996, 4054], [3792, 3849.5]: 1.25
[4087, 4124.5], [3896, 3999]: 1.10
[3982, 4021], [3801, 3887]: 1.17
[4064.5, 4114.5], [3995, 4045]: 0.95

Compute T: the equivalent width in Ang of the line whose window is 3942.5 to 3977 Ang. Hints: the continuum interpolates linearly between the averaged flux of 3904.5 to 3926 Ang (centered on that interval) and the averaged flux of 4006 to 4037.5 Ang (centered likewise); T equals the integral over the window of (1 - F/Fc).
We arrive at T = 4.7 Ang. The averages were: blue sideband 9.34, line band 8.09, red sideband 9.42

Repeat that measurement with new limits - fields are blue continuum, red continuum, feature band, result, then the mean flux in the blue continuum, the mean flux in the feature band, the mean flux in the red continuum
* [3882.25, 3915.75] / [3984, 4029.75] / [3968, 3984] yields 2.42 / 8.49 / 7.75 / 9.37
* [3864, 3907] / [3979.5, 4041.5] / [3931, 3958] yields 2.47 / 8.52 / 8.14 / 9.43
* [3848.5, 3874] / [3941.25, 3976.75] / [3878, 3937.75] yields 4.05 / 9.34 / 8.17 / 8.12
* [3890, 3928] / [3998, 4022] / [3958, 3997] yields 3.70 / 9.04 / 8.43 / 9.44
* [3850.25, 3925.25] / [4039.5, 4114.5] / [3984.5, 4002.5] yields -0.85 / 8.94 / 9.31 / 8.85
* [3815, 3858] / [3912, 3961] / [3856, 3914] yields -2.35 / 8.51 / 8.83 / 8.46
